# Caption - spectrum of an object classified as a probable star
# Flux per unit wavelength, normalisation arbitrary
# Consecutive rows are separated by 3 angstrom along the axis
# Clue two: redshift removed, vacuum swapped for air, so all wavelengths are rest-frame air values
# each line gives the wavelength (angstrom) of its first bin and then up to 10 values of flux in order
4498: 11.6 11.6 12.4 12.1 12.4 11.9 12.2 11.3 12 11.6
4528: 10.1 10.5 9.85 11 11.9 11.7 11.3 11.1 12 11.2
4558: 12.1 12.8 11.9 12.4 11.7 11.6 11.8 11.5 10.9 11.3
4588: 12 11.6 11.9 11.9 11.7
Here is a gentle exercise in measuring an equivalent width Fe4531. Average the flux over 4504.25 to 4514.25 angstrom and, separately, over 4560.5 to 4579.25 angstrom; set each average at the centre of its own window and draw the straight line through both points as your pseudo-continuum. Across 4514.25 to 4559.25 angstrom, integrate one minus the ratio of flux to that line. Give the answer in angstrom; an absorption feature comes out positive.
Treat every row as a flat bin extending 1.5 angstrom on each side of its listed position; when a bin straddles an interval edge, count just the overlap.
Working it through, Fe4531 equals 2.8 angstrom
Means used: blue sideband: 12.2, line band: 11.3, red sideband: 11.9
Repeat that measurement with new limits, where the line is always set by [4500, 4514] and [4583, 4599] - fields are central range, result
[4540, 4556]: 0.5 angstrom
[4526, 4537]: 1.5 angstrom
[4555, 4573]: -0.3 angstrom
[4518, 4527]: 0.3 angstrom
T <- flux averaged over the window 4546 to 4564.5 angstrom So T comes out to 11.8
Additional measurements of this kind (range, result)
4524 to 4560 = 11.2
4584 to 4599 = 11.8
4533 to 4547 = 11.2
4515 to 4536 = 11.1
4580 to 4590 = 11.4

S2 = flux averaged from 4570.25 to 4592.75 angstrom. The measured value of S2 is 11.5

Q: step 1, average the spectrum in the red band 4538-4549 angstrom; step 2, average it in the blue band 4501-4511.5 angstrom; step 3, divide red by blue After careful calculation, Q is 0.95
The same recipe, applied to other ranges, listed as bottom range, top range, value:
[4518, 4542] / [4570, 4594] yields 1.05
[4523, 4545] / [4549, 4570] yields 1.09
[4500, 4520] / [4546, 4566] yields 0.98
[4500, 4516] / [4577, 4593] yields 0.95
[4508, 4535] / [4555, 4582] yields 1.05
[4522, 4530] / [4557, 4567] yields 1.11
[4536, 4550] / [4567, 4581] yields 1.02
